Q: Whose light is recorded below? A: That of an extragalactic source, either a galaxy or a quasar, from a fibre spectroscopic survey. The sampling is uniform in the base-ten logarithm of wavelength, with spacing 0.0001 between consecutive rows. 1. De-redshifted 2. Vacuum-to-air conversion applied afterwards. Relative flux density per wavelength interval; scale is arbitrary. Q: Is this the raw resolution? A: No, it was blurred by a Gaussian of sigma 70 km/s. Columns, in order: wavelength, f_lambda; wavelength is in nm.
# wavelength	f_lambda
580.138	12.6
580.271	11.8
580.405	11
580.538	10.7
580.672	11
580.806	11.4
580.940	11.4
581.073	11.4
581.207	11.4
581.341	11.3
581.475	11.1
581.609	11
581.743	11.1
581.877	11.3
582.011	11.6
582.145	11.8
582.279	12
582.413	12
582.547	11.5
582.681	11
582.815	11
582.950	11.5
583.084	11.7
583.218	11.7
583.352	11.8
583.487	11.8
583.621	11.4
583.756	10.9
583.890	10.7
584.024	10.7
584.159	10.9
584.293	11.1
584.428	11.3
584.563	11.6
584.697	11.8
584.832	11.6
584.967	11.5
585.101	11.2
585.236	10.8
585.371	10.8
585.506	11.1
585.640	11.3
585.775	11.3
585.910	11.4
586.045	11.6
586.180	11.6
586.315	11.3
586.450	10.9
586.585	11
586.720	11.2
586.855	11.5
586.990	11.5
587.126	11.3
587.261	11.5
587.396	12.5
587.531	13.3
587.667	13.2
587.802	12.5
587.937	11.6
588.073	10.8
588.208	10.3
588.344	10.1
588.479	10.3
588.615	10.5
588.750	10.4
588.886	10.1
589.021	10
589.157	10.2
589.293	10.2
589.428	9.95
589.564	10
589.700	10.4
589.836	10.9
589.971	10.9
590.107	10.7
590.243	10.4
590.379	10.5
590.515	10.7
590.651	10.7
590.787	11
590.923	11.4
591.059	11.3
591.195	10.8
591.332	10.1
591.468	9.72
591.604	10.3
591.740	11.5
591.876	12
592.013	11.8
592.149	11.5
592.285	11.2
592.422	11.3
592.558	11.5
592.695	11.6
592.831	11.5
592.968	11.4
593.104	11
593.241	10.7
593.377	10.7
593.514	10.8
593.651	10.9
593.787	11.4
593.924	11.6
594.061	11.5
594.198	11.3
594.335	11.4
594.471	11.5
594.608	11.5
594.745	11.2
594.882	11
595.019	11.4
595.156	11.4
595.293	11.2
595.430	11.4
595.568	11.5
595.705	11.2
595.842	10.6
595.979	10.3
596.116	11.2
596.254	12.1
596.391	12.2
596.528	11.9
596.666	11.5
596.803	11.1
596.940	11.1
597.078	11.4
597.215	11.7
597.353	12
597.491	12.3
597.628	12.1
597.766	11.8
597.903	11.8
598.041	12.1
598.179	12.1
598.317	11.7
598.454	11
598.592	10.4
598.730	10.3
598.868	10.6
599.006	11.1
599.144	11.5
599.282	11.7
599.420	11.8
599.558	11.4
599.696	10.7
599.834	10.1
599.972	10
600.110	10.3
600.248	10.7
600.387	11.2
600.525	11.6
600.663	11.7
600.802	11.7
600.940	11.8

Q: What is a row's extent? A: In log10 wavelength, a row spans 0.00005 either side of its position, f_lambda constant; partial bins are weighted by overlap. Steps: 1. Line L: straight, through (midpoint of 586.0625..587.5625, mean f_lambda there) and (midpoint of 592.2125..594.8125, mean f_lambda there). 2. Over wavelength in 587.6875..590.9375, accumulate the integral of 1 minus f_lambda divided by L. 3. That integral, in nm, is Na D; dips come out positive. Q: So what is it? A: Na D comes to 0.23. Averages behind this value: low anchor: 11.6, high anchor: 11.3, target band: 10.6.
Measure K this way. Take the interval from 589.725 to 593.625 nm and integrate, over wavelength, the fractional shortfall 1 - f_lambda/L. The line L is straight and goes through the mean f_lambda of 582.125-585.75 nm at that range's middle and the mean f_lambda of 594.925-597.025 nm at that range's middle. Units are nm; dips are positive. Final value 0.120 nm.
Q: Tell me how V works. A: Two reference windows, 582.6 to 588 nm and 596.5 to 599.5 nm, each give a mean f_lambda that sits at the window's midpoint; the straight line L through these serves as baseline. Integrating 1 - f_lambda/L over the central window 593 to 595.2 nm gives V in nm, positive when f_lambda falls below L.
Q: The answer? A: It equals 0.05 nm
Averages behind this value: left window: 11.5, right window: 11.5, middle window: 11.2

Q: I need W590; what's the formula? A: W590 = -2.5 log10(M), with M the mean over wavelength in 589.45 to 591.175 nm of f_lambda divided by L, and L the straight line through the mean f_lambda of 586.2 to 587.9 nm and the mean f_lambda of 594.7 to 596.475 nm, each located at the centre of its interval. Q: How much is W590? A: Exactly 0.09 mag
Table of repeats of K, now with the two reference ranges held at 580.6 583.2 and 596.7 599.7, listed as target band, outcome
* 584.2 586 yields 0.02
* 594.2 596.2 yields 0.04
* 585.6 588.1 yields -0.05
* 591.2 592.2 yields 0.04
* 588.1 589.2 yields 0.11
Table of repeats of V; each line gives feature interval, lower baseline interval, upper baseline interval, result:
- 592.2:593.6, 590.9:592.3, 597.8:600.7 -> -0.01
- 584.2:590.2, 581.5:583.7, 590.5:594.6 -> 0.12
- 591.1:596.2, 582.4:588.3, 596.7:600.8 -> 0.08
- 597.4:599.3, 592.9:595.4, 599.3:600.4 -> -0.10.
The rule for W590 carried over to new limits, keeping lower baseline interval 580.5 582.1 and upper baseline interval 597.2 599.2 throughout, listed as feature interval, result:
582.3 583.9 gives -0.02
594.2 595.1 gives 0.01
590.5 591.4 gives 0.05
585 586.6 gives 0.01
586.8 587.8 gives -0.08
